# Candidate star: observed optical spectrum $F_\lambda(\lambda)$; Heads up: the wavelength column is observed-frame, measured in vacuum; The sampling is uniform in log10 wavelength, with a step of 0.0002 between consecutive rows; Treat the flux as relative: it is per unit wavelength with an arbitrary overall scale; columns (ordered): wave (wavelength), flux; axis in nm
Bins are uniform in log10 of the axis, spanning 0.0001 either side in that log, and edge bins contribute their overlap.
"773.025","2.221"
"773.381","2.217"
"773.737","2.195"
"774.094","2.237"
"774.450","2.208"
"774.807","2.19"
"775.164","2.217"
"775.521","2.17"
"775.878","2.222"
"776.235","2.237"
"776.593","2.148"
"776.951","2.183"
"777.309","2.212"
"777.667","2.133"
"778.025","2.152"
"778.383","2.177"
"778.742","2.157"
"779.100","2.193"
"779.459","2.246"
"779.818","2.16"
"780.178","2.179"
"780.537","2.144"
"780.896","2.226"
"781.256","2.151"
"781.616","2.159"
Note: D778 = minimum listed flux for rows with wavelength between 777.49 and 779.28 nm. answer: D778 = 2.133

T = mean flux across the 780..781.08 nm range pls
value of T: 2.18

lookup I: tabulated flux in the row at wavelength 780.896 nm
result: 2.226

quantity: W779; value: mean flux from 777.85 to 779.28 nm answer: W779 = 2.17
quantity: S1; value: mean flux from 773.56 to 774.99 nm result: 2.21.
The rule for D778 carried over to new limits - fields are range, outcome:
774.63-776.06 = 2.17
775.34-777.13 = 2.148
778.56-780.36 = 2.157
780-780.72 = 2.144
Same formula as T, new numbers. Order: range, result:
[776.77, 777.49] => 2.2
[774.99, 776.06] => 2.2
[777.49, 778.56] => 2.16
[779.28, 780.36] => 2.19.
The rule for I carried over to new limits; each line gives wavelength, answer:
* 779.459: 2.246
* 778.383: 2.177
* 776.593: 2.148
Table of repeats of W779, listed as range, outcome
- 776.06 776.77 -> 2.19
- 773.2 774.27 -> 2.22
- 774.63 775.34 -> 2.2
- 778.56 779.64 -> 2.2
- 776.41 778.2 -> 2.17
